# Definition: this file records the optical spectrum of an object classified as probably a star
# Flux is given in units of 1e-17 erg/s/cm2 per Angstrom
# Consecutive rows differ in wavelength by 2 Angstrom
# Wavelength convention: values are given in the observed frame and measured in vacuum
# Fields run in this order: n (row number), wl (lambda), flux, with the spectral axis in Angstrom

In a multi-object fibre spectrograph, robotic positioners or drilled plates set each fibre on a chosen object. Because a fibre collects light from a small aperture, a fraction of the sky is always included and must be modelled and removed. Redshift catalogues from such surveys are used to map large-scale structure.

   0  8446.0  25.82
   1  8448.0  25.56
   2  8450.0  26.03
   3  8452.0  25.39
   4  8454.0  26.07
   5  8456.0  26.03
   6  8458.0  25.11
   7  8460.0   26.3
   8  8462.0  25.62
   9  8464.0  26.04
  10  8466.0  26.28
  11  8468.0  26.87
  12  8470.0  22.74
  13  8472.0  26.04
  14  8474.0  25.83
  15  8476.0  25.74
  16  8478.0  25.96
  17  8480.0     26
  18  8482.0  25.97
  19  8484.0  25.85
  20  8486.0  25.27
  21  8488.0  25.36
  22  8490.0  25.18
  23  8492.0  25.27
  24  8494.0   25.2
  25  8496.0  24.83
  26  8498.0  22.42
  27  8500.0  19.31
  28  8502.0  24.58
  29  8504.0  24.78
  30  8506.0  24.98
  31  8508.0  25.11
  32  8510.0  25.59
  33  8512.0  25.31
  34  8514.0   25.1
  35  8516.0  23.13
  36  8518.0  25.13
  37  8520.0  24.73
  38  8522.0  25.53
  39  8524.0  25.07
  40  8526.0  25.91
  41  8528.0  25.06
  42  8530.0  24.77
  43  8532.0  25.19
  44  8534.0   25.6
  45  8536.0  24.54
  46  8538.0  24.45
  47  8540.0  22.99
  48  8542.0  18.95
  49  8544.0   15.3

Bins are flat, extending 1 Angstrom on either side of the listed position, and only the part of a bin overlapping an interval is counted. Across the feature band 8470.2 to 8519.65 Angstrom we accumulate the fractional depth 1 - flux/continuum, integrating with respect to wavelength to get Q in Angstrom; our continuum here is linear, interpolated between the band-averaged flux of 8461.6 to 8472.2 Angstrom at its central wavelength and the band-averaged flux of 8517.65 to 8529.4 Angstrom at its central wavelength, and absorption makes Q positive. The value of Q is 1.0 Angstrom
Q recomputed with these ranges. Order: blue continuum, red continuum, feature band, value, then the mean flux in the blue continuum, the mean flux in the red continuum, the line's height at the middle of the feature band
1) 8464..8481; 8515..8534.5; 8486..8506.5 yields 0.9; 25.7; 25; 25.4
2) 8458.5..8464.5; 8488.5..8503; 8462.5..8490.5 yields -0.7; 25.9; 23.9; 25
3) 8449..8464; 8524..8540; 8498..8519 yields 0.8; 25.8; 24.9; 25.2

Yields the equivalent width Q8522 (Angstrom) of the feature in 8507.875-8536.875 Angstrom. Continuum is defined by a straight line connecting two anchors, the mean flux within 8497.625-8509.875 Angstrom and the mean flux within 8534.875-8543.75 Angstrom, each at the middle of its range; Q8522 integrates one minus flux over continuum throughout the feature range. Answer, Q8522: -2.7 Angstrom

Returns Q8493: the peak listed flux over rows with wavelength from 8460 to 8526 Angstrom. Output 26.87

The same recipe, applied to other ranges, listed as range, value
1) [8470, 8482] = 26.04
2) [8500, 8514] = 25.59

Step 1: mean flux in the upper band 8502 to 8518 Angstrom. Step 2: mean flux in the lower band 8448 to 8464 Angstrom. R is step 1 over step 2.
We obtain 1.0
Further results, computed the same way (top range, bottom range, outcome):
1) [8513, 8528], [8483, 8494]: 0.98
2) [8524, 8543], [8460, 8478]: 0.94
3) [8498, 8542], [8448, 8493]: 0.95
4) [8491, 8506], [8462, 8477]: 0.93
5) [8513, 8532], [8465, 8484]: 0.97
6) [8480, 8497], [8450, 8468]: 0.98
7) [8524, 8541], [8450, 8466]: 0.96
